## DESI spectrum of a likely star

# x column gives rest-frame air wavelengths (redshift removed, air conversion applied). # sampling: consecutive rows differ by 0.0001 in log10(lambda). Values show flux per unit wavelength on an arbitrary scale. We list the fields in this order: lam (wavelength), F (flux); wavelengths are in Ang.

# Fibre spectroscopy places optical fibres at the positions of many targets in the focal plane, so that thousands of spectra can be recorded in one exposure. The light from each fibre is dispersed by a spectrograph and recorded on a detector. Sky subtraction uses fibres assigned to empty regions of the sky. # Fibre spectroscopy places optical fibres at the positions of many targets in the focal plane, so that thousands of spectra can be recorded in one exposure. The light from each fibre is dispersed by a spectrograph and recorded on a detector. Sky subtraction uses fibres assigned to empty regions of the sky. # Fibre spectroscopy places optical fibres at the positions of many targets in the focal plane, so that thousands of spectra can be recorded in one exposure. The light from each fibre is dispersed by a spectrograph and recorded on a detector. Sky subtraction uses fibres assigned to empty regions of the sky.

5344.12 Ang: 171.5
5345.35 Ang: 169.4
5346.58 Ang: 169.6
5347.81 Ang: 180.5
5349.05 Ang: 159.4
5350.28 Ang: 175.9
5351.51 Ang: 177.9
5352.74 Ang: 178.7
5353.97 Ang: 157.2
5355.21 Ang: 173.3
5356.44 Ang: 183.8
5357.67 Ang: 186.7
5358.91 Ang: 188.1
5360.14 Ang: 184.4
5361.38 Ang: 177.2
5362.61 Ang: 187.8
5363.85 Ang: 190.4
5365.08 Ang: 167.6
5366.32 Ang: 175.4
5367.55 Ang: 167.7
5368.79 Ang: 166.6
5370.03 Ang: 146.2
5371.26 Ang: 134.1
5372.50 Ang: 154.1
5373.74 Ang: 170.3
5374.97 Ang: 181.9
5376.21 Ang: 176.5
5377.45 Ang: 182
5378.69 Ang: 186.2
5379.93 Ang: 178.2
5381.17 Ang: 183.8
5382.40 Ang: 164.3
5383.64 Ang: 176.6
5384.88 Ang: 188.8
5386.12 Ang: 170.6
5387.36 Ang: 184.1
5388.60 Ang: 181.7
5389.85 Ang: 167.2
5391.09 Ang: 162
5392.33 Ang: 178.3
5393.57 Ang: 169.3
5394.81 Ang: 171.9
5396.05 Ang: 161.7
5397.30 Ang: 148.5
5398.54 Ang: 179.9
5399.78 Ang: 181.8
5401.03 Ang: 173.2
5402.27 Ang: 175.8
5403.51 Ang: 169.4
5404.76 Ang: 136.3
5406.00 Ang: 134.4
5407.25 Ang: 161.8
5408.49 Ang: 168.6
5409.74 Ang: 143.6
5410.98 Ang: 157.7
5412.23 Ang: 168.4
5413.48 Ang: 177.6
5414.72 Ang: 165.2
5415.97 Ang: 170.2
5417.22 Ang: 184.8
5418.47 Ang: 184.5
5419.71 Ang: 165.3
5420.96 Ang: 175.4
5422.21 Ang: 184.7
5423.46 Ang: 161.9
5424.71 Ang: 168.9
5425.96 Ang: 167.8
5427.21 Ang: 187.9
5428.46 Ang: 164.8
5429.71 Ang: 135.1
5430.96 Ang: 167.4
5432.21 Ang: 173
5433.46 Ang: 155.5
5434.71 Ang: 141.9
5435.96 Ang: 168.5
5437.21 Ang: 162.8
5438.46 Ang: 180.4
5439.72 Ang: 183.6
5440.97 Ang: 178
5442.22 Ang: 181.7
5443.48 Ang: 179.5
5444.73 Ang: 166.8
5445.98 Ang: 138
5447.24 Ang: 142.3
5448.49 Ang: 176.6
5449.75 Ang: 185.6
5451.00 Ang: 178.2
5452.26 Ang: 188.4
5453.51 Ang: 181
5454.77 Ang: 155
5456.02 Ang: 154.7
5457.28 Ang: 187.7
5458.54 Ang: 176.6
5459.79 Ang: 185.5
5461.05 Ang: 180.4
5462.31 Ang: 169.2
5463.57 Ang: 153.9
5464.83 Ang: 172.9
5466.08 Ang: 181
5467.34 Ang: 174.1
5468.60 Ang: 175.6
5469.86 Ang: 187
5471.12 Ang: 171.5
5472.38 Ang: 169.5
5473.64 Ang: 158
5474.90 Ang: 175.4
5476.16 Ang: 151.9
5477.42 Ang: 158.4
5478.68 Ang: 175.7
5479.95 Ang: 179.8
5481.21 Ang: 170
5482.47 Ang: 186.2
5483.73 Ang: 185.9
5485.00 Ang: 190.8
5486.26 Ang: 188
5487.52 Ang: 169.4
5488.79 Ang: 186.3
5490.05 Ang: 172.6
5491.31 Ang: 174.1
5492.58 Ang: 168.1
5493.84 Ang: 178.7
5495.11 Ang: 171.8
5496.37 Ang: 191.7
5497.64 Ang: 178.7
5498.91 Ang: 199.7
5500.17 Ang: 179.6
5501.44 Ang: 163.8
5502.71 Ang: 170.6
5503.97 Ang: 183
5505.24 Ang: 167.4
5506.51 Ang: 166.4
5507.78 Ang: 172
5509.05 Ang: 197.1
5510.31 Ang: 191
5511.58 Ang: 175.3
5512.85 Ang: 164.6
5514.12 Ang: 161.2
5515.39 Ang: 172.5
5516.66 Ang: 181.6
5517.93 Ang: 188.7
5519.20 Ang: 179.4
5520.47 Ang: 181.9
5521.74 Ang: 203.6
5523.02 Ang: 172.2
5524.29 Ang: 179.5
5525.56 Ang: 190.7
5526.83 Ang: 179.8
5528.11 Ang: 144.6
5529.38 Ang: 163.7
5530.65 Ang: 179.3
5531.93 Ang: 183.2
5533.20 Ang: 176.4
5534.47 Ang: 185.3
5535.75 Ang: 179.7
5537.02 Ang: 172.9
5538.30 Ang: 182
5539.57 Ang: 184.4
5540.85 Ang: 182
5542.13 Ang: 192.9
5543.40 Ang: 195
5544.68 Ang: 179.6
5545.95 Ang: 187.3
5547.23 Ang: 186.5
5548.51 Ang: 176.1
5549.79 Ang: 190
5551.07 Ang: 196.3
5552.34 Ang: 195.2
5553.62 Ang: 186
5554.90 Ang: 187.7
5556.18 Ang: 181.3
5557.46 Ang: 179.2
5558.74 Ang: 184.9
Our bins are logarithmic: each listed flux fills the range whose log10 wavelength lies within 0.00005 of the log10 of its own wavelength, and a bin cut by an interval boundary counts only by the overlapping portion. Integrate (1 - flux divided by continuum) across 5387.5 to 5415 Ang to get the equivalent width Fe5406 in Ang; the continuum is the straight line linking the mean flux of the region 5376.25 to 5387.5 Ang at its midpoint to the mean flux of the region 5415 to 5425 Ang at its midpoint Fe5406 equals 1.7 Ang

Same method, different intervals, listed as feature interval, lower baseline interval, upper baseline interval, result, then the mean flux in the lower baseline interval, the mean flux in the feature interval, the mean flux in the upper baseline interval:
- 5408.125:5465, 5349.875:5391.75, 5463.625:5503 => 1.8 Ang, 174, 169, 176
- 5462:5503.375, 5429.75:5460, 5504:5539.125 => -0.4 Ang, 170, 175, 178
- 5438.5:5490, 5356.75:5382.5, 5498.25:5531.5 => 0.7 Ang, 174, 174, 177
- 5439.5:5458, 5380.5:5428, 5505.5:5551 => 0.2 Ang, 170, 172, 180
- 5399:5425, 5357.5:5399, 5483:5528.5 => 1.1 Ang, 173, 167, 179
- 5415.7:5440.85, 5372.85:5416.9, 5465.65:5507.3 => 0.4 Ang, 170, 169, 176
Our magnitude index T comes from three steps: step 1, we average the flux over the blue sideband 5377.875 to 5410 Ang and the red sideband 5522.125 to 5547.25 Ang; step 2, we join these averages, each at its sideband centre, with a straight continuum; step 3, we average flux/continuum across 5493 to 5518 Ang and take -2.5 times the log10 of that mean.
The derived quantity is 0.00 mag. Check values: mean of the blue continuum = 170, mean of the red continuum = 180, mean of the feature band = 177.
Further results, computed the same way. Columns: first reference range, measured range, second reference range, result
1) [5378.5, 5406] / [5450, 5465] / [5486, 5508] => 0.00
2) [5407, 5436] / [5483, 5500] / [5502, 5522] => -0.03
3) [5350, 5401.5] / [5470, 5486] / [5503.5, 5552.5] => 0.03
